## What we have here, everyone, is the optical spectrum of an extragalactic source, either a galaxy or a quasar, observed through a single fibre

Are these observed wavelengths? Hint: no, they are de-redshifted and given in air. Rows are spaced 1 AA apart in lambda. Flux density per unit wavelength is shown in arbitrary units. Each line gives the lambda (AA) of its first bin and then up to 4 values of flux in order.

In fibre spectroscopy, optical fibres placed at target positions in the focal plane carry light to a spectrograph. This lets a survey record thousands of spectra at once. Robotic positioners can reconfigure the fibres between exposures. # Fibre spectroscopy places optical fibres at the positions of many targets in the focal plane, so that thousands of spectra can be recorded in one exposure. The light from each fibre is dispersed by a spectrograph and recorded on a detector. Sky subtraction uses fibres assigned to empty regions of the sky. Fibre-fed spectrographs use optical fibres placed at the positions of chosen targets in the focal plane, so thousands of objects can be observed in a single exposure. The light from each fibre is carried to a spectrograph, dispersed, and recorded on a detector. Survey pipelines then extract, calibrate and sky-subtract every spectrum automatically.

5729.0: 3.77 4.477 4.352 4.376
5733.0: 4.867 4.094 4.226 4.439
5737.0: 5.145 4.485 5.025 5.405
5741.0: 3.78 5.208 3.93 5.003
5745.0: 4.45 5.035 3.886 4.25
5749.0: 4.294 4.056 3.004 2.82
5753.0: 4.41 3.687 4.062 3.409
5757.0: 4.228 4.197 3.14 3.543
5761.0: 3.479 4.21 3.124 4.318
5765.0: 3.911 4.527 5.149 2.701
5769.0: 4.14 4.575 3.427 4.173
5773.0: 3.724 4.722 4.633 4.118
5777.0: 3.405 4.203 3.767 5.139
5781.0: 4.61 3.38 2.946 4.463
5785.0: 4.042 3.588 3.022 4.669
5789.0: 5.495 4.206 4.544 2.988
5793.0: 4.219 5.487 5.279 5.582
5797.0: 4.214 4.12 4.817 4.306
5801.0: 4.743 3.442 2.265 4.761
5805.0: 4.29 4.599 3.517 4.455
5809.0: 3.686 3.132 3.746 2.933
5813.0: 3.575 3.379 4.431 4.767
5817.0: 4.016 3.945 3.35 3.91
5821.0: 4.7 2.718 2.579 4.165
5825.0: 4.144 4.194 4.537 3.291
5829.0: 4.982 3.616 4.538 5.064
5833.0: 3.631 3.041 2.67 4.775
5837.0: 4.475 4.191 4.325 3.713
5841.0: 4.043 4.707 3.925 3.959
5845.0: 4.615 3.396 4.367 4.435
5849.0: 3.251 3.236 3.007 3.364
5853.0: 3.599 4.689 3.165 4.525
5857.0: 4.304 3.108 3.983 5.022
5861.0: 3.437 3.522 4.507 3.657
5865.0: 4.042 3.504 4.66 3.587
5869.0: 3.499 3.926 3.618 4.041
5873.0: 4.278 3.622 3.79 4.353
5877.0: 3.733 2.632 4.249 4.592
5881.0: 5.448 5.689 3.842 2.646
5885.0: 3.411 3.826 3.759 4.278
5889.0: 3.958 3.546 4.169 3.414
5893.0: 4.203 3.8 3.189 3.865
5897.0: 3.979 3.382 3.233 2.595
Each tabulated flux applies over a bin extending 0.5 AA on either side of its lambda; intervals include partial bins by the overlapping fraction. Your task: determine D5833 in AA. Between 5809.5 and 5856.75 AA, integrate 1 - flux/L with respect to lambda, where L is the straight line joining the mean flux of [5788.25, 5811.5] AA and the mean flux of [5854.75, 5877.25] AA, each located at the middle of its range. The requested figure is 2.2 AA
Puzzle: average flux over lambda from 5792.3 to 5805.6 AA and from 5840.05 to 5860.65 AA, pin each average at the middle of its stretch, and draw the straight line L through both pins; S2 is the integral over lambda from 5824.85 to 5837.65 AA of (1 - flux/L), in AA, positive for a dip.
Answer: 0.1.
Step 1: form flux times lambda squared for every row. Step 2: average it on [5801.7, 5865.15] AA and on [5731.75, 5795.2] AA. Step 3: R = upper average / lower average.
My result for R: 0.96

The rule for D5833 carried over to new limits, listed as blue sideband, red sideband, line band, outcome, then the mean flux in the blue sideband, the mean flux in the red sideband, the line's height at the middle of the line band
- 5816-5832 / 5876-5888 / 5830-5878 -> 0.92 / 3.98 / 4.01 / 3.99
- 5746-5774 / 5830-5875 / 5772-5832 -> -2.51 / 3.9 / 3.93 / 3.91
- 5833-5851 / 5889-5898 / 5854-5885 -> -1.12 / 3.91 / 3.76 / 3.83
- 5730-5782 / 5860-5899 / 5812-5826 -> 0.78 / 4.17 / 3.89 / 4.03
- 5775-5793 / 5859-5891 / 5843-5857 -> 0.53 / 4.06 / 3.96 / 3.99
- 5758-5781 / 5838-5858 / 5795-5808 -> -0.95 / 4.02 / 3.91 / 3.98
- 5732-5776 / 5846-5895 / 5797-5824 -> 1.11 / 4.16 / 3.89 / 4.03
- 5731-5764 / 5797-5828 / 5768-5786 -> 0.06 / 4.17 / 3.9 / 4.05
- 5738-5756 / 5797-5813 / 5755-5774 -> 1.03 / 4.24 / 3.92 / 4.14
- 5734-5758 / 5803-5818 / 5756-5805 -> -0.63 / 4.27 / 3.89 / 4.07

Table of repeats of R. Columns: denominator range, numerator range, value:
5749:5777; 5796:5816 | 1.03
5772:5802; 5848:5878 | 0.92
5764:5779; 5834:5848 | 1.02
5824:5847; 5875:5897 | 0.98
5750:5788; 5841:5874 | 1.03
